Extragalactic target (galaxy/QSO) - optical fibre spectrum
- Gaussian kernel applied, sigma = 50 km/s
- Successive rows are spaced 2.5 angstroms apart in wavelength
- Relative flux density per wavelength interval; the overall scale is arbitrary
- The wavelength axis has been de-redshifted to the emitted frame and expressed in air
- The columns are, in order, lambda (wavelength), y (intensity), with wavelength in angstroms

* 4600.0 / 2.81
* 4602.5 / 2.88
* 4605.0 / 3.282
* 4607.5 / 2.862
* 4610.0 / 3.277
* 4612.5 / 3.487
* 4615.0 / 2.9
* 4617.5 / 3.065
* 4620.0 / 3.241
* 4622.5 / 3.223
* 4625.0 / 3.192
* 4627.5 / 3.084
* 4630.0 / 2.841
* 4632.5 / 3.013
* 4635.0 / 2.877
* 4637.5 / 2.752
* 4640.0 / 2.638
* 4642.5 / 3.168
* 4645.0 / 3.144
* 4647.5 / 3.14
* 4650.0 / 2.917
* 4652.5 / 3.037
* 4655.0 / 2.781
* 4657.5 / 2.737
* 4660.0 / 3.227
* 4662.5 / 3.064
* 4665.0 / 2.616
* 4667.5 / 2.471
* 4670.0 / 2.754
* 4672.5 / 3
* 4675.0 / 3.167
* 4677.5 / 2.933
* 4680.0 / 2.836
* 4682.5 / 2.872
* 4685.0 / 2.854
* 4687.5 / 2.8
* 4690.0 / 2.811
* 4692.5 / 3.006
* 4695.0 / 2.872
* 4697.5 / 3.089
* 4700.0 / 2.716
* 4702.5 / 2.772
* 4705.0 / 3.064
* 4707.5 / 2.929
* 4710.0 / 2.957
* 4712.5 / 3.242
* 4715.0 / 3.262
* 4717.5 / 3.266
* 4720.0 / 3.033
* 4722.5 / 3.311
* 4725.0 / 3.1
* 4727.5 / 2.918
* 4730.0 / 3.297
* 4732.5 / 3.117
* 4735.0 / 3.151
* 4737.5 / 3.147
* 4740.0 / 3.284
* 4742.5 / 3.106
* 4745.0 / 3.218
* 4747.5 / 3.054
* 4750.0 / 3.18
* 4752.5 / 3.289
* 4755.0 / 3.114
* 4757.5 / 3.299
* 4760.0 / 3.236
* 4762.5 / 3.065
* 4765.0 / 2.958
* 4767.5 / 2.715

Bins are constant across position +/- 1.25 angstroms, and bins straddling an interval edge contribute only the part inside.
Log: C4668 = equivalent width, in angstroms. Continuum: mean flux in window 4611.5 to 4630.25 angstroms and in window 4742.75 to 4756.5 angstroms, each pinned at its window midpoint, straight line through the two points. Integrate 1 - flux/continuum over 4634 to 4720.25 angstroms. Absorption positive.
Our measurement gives 5.9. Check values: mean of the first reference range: 3.14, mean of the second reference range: 3.17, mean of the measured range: 2.94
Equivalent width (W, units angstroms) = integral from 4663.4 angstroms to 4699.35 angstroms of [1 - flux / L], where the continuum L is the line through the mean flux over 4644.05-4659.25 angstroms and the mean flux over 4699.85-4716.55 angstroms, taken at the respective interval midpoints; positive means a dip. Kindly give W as 1.5 angstroms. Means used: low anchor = 2.96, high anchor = 3.01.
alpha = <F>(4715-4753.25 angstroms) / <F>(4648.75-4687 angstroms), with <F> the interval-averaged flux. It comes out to 1.10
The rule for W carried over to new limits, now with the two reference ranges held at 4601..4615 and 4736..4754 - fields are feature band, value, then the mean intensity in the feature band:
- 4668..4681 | 0.99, 2.91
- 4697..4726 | 0.99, 3.06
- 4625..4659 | 2.13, 2.94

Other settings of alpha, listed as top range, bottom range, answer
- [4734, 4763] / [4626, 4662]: 1.08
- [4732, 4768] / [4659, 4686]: 1.09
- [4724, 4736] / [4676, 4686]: 1.08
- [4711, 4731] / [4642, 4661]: 1.05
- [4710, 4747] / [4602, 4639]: 1.03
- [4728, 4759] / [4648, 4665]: 1.08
